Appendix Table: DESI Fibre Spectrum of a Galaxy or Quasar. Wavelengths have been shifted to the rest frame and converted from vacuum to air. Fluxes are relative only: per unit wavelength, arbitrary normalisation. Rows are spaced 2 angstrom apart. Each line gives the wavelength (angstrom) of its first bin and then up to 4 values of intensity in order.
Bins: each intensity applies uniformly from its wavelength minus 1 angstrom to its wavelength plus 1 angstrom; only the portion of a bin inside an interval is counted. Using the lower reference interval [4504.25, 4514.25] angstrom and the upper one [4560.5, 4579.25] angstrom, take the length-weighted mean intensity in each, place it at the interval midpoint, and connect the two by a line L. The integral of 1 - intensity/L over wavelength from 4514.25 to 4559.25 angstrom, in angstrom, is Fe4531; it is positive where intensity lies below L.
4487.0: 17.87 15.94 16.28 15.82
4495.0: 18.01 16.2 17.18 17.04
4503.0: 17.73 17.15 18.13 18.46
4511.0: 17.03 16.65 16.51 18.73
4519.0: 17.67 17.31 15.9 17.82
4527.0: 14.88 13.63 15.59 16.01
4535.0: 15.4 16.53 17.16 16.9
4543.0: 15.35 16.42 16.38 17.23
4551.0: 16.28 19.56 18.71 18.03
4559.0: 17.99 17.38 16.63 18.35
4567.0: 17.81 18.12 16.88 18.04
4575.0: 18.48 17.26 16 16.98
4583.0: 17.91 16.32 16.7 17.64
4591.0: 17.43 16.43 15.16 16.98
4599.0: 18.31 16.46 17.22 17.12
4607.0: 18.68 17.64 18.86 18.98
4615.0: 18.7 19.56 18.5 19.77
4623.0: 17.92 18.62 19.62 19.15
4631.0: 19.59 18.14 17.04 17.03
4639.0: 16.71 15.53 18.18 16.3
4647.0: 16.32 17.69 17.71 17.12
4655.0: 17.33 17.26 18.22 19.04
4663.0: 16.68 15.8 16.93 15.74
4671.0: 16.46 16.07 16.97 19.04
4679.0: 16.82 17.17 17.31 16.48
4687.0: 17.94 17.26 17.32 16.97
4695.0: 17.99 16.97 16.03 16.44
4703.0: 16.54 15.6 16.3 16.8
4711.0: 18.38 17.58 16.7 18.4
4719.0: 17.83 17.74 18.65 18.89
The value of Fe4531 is 1.9 angstrom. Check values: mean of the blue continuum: 17.5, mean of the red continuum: 17.6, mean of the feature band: 16.8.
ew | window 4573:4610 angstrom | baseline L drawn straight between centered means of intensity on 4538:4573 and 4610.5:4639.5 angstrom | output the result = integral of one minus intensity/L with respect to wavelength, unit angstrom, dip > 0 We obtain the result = 1.7 angstrom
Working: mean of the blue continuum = 17.4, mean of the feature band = 17.2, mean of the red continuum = 18.6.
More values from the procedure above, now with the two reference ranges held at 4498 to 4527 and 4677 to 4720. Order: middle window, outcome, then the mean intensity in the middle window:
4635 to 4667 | 0.1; 17.1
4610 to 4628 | -1.8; 18.9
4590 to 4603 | 0.3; 16.8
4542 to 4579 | -0.4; 17.5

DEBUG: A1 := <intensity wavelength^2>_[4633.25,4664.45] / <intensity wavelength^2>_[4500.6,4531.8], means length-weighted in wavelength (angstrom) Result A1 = 1.1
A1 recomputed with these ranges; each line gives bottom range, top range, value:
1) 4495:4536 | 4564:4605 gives 1.06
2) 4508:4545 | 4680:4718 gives 1.11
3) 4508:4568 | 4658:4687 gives 1.07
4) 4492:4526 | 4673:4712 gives 1.07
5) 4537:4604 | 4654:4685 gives 1.04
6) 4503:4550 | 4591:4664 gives 1.11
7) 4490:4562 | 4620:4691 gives 1.09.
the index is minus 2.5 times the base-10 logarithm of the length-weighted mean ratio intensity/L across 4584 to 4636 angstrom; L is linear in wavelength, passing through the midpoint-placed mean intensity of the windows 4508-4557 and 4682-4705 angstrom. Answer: -0.067 mag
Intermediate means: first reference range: 16.8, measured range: 17.9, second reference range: 17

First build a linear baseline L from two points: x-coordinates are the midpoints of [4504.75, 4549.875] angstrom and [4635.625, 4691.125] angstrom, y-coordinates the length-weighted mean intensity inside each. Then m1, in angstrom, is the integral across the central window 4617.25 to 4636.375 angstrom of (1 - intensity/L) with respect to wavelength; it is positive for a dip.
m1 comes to -2.0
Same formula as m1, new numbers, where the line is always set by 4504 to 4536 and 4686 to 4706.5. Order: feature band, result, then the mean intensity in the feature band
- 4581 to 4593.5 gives -0.2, 17.1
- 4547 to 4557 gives -0.6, 17.8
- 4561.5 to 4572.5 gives -0.5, 17.6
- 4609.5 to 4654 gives -3.3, 18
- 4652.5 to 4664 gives -0.5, 17.6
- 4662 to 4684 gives 0.1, 16.8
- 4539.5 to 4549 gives 0.2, 16.4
